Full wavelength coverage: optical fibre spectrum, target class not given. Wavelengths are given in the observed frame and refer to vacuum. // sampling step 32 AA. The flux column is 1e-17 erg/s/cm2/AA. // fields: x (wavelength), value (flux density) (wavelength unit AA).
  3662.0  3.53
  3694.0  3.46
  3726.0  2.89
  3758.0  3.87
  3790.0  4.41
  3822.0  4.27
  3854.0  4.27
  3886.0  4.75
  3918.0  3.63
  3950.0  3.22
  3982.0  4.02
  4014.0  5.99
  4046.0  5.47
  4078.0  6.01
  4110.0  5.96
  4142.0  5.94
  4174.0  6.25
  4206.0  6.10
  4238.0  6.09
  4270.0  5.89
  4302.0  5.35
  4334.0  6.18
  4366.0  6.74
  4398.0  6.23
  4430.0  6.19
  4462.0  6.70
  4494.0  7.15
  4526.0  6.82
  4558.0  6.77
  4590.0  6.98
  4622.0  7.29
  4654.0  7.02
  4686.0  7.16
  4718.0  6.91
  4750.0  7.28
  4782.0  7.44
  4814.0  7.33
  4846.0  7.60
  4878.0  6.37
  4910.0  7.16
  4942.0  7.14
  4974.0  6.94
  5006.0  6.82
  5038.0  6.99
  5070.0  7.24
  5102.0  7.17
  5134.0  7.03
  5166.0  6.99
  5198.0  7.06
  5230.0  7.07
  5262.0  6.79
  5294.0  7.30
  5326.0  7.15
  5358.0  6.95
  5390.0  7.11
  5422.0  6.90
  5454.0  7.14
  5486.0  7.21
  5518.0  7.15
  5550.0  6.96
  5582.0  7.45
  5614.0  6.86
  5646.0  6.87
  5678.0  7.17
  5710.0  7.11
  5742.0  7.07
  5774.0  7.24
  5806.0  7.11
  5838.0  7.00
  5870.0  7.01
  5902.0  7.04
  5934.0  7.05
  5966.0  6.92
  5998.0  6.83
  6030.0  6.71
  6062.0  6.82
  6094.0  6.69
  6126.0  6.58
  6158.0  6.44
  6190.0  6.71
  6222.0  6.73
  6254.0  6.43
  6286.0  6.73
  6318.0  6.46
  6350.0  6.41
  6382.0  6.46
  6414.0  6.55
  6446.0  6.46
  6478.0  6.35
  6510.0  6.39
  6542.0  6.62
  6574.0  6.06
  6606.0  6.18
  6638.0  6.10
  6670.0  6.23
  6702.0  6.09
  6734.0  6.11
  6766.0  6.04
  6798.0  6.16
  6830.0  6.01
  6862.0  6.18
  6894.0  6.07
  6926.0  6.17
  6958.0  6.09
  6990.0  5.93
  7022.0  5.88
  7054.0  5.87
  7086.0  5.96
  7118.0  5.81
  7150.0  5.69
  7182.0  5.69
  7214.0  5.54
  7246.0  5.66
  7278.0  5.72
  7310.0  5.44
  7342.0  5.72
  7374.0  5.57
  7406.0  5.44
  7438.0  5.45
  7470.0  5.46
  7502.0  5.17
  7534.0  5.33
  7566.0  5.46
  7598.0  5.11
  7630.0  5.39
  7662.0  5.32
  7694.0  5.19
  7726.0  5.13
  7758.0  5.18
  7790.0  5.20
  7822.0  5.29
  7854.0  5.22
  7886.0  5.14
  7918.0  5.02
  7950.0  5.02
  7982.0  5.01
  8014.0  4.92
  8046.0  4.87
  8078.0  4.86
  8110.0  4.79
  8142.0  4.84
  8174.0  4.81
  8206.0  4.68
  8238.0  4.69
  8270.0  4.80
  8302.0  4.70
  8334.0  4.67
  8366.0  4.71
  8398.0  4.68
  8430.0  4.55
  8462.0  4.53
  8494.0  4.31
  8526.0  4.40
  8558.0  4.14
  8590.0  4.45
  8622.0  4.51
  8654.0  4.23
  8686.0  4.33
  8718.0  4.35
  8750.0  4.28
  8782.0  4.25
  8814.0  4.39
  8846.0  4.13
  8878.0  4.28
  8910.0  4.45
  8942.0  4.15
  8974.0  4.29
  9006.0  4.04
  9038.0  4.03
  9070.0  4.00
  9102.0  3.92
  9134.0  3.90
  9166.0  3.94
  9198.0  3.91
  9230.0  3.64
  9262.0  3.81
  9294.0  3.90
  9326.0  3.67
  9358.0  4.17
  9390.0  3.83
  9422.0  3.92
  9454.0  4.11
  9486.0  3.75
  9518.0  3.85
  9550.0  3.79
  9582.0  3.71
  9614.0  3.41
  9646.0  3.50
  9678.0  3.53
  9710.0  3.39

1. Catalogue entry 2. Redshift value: 0.00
